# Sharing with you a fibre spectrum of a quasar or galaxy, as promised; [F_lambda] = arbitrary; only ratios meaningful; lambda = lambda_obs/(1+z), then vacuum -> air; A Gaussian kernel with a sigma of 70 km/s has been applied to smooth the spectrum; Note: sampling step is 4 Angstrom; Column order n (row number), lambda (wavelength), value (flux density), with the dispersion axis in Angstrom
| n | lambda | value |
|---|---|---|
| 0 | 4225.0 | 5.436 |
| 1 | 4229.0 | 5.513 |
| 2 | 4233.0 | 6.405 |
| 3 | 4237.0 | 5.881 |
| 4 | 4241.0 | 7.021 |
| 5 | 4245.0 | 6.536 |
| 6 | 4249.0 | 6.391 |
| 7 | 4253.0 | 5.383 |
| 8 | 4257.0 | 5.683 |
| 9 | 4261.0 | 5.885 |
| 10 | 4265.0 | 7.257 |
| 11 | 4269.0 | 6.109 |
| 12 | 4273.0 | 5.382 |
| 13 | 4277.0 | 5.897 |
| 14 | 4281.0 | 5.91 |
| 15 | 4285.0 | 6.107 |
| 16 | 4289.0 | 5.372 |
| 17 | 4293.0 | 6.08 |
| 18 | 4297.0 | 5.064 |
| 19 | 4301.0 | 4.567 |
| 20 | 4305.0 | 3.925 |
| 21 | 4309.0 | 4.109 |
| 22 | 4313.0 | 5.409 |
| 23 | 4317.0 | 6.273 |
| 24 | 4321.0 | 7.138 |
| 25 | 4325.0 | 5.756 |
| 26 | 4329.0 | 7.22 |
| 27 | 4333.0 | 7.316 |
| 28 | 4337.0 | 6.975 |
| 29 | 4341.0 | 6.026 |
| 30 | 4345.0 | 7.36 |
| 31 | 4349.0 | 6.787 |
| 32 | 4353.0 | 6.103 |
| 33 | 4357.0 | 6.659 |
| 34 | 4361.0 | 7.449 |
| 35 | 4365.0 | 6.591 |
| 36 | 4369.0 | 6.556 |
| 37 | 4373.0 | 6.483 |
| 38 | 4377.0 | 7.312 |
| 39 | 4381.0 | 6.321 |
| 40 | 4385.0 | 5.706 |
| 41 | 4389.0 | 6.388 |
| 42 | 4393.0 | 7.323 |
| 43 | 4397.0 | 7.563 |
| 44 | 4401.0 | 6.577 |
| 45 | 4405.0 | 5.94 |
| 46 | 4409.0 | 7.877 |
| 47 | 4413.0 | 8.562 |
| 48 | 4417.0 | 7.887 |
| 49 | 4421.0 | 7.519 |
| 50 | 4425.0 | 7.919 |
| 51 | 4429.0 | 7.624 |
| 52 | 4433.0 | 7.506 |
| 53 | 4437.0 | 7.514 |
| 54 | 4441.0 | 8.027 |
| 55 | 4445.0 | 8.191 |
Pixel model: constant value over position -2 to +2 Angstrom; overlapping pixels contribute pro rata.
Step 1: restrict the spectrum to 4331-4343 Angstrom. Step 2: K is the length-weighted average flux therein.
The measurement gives 6.77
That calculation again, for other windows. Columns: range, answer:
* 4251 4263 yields 5.65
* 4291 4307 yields 4.91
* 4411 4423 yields 7.99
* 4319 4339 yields 6.88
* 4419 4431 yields 7.69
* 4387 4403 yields 6.96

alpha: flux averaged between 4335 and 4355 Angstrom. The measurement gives 6.65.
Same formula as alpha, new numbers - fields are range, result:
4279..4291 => 5.8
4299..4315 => 4.5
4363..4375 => 6.54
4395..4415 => 7.3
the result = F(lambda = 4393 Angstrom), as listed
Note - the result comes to 7.323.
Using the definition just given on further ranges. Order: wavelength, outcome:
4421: 7.519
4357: 6.659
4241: 7.021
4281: 5.91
